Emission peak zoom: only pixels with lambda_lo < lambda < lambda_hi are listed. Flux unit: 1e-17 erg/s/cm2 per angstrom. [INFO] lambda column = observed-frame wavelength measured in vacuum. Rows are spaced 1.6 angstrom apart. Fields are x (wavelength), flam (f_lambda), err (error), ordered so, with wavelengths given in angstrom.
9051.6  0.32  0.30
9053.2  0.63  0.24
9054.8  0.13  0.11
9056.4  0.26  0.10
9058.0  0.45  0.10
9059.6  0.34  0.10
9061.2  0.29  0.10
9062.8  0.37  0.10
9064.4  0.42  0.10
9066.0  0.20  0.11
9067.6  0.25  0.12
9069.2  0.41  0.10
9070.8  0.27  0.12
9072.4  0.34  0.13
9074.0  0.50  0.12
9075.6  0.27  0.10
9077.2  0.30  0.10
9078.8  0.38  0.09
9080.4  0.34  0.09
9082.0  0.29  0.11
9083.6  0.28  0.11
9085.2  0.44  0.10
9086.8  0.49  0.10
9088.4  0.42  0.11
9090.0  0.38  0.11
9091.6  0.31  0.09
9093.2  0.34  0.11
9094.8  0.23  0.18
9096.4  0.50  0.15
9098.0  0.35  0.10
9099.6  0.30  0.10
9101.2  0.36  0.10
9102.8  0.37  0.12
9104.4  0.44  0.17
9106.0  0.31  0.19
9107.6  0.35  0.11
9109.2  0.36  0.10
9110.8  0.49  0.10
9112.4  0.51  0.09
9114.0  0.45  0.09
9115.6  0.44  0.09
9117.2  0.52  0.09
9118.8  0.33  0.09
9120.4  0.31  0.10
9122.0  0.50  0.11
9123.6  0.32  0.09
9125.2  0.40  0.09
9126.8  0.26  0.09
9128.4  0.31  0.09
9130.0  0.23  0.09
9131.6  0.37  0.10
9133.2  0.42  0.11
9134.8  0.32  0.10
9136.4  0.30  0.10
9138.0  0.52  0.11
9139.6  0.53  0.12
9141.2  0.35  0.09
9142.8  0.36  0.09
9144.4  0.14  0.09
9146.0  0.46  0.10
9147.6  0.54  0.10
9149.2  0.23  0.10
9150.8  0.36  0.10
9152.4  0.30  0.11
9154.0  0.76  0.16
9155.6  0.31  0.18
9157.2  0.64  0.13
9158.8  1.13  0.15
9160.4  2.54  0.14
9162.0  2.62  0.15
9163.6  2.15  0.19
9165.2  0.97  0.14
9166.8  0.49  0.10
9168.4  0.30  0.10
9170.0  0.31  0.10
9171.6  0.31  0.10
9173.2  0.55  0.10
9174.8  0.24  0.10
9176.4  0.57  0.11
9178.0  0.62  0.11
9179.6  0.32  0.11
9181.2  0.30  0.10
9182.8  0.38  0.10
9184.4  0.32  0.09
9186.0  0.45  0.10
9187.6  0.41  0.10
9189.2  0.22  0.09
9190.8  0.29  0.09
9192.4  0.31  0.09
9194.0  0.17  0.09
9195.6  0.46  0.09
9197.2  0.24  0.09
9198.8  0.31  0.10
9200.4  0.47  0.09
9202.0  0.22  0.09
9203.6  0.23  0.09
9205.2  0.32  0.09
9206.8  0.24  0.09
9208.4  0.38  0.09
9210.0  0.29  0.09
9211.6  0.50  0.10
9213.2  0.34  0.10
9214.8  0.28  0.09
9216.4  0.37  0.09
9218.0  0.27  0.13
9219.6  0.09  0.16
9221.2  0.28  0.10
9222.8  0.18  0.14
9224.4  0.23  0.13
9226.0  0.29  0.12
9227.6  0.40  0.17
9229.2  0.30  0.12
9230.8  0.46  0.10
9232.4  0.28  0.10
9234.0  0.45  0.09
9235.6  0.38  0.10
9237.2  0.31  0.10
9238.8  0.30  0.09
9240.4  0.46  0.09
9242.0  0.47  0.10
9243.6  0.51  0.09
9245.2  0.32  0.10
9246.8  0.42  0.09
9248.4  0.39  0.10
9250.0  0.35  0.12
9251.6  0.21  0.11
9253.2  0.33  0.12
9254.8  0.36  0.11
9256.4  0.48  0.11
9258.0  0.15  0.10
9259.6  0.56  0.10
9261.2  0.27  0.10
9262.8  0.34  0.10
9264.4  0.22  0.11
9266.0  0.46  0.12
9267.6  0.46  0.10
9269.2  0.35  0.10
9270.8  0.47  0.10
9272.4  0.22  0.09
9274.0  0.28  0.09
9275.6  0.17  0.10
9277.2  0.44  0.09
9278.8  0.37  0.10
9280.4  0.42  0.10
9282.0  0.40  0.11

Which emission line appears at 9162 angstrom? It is H-beta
